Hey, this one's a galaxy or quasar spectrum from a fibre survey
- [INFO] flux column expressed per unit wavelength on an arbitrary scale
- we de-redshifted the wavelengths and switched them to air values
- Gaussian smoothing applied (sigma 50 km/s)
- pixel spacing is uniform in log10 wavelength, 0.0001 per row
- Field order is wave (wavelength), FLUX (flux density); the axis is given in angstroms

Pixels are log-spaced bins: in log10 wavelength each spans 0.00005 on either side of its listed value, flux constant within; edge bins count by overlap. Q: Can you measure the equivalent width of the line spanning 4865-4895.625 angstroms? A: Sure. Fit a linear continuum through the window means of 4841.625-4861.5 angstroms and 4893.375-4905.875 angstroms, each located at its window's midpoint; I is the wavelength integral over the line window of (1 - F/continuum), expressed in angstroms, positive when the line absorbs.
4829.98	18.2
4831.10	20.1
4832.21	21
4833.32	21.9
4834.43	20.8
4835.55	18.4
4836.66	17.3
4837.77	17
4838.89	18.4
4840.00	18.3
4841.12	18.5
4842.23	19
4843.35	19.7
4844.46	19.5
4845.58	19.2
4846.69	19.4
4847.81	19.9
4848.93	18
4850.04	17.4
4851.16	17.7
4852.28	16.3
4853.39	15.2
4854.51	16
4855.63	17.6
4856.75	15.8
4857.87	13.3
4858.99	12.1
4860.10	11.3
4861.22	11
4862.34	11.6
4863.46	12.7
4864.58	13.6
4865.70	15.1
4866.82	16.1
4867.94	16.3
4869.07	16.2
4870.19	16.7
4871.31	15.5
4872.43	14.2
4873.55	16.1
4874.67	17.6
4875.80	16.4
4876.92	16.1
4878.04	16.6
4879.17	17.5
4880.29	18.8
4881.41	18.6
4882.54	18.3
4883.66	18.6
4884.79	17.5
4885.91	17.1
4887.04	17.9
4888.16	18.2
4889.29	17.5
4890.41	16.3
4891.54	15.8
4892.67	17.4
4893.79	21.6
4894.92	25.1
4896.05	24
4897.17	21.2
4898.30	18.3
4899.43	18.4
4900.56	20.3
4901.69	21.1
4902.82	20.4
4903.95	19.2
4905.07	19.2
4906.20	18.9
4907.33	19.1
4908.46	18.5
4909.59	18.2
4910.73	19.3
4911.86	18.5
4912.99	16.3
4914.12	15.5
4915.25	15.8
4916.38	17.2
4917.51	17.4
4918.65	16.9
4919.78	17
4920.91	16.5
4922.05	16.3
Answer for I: 2.8 angstroms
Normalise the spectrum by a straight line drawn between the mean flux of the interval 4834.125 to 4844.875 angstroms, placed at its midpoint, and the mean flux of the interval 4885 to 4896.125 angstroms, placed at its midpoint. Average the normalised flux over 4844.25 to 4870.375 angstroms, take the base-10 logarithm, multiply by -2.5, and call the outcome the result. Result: 0.19 mag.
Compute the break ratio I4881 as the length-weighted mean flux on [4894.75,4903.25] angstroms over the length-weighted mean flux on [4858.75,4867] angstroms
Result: 1.6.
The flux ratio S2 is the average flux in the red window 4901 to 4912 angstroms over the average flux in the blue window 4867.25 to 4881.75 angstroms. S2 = 1.16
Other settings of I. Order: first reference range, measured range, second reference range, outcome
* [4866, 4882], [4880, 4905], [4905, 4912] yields -1.96 angstroms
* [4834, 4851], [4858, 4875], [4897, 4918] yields 3.91 angstroms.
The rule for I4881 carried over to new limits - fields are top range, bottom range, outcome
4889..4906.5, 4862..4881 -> 1.25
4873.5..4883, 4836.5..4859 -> 0.99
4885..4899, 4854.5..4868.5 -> 1.37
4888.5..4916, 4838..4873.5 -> 1.17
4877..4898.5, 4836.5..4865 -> 1.14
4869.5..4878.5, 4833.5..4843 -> 0.87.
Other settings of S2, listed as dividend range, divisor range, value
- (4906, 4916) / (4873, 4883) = 1.02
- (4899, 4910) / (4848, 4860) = 1.22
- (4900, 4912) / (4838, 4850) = 1.03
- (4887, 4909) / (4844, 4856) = 1.09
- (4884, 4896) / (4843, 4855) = 1.04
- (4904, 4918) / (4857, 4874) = 1.26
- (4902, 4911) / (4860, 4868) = 1.43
